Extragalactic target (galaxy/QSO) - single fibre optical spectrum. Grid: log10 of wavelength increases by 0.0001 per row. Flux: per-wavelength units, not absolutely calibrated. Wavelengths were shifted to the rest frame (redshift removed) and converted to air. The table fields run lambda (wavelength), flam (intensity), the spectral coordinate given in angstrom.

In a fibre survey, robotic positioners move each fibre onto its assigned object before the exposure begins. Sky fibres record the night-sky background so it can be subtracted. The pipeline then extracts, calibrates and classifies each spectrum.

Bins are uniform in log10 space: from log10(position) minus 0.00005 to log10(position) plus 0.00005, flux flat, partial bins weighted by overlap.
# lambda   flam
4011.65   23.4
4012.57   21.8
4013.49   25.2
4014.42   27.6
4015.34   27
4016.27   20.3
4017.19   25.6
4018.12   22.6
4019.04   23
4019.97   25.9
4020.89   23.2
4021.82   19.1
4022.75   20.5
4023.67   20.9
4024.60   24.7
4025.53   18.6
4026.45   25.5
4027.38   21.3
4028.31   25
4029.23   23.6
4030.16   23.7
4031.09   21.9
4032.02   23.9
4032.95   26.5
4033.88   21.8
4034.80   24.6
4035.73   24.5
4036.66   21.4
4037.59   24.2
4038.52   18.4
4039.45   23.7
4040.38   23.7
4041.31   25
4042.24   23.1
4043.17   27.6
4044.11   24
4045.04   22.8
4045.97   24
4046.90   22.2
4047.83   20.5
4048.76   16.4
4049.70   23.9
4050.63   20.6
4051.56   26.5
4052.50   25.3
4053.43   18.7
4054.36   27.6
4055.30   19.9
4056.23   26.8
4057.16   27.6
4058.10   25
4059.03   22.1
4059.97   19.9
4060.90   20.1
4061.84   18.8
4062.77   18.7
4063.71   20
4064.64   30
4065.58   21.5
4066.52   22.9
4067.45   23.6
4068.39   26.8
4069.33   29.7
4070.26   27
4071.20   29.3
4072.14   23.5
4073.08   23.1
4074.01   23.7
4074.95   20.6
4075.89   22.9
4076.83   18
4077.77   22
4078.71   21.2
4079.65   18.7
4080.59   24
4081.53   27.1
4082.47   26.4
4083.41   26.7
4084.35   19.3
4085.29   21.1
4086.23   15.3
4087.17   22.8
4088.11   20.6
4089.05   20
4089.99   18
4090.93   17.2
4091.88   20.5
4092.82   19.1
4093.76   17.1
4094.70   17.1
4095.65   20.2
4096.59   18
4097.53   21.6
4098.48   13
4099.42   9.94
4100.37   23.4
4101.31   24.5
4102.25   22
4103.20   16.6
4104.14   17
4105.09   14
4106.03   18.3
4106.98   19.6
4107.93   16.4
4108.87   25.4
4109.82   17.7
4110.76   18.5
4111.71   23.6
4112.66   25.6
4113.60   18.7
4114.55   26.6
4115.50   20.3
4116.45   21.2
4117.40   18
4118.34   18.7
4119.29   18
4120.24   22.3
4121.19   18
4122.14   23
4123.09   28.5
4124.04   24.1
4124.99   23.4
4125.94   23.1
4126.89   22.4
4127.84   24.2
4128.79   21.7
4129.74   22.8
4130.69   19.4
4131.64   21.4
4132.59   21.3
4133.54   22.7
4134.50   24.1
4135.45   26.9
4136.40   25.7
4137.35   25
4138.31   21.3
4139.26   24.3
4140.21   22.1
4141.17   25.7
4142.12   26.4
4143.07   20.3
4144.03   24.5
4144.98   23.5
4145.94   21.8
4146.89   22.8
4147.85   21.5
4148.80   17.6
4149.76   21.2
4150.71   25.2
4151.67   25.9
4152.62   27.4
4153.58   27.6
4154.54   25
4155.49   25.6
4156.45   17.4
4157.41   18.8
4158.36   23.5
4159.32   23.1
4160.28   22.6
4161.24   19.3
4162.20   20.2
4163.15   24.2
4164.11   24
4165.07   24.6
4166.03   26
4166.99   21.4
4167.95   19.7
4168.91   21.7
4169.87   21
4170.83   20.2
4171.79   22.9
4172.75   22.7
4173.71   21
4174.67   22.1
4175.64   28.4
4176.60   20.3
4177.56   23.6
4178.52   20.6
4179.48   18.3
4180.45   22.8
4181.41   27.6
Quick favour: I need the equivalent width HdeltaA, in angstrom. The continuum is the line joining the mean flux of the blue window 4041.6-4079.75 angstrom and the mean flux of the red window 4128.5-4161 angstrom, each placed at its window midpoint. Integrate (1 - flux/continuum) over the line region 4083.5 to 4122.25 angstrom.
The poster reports 6.0 angstrom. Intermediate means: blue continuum 23.1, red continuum 23.1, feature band 19.5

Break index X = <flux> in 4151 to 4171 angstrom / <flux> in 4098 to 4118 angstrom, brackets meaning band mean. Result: 1.17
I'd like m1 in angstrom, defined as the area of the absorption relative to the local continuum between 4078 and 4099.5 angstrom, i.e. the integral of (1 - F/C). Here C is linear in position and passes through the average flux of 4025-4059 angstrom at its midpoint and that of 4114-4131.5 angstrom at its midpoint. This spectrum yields 2.4 angstrom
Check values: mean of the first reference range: 23.3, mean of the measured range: 20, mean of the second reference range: 22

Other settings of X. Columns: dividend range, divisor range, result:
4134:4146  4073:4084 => 1.05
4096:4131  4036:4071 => 0.88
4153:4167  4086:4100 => 1.27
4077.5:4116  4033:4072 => 0.86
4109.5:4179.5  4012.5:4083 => 0.97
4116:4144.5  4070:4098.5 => 1.07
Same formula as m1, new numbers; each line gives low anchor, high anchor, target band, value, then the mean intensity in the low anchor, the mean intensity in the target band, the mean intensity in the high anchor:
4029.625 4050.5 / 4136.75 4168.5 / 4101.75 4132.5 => 2.8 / 23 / 21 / 23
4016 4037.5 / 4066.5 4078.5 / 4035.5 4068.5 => 0.9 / 23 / 22.9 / 24.1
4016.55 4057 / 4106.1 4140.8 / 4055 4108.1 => 3.1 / 23.1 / 21.3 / 22.1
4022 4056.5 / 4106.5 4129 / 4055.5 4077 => -1.0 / 23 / 23.6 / 21.6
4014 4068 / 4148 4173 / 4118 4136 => 0.2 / 23.1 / 22.5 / 22.6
